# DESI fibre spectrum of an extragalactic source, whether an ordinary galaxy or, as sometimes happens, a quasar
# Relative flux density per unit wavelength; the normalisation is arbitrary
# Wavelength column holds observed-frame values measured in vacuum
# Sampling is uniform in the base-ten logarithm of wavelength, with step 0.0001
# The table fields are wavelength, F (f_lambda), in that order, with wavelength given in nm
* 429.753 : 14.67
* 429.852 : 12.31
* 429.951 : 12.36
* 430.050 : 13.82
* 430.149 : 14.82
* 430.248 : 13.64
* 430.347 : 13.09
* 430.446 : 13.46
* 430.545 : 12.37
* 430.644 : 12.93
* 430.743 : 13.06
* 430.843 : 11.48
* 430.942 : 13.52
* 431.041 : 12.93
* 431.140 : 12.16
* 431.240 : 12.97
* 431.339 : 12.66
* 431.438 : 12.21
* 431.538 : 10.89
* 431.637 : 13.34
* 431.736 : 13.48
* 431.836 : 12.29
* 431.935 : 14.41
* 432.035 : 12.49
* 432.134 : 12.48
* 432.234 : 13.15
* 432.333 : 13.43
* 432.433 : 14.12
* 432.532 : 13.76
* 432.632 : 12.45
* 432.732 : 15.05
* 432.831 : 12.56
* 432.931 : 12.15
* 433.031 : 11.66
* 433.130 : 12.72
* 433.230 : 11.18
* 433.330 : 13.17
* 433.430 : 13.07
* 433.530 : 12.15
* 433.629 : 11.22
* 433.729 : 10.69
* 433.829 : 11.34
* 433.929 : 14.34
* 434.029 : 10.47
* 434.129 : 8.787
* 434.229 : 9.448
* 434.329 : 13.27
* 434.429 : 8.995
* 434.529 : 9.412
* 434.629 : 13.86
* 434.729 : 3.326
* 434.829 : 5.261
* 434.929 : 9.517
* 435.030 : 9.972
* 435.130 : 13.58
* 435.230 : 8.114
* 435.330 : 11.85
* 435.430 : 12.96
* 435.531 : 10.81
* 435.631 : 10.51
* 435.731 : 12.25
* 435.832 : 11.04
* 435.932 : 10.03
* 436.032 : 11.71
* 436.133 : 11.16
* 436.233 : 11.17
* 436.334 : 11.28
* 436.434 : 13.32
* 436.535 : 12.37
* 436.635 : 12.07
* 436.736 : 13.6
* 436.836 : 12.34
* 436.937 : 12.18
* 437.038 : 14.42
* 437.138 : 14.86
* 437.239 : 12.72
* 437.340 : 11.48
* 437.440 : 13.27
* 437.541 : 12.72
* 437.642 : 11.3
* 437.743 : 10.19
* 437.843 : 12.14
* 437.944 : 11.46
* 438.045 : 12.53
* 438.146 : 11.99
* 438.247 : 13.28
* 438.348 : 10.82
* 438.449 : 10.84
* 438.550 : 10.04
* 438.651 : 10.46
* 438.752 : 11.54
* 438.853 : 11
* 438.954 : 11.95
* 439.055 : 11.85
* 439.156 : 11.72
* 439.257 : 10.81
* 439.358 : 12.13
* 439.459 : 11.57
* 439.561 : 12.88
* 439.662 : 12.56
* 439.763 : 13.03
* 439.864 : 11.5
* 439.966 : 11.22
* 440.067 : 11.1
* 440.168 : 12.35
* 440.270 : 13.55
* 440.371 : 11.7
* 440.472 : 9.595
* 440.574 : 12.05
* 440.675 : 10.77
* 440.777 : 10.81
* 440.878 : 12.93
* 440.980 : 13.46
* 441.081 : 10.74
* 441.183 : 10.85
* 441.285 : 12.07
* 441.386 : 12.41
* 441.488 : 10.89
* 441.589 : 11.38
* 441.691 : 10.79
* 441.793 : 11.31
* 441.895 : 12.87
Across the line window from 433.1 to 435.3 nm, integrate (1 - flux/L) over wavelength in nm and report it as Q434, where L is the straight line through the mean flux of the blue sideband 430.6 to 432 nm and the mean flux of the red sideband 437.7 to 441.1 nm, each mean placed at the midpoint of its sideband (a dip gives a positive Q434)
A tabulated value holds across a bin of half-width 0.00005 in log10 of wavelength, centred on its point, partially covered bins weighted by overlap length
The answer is 0.310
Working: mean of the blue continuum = 12.7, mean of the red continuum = 11.7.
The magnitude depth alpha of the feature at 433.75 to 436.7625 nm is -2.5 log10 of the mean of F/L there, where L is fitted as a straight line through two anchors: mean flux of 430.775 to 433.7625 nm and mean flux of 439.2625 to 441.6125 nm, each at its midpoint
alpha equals 0.14 mag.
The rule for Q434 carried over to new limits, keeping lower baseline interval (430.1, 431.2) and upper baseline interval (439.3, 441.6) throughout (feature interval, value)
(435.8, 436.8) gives 0.043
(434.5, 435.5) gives 0.214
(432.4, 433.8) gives 0.023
